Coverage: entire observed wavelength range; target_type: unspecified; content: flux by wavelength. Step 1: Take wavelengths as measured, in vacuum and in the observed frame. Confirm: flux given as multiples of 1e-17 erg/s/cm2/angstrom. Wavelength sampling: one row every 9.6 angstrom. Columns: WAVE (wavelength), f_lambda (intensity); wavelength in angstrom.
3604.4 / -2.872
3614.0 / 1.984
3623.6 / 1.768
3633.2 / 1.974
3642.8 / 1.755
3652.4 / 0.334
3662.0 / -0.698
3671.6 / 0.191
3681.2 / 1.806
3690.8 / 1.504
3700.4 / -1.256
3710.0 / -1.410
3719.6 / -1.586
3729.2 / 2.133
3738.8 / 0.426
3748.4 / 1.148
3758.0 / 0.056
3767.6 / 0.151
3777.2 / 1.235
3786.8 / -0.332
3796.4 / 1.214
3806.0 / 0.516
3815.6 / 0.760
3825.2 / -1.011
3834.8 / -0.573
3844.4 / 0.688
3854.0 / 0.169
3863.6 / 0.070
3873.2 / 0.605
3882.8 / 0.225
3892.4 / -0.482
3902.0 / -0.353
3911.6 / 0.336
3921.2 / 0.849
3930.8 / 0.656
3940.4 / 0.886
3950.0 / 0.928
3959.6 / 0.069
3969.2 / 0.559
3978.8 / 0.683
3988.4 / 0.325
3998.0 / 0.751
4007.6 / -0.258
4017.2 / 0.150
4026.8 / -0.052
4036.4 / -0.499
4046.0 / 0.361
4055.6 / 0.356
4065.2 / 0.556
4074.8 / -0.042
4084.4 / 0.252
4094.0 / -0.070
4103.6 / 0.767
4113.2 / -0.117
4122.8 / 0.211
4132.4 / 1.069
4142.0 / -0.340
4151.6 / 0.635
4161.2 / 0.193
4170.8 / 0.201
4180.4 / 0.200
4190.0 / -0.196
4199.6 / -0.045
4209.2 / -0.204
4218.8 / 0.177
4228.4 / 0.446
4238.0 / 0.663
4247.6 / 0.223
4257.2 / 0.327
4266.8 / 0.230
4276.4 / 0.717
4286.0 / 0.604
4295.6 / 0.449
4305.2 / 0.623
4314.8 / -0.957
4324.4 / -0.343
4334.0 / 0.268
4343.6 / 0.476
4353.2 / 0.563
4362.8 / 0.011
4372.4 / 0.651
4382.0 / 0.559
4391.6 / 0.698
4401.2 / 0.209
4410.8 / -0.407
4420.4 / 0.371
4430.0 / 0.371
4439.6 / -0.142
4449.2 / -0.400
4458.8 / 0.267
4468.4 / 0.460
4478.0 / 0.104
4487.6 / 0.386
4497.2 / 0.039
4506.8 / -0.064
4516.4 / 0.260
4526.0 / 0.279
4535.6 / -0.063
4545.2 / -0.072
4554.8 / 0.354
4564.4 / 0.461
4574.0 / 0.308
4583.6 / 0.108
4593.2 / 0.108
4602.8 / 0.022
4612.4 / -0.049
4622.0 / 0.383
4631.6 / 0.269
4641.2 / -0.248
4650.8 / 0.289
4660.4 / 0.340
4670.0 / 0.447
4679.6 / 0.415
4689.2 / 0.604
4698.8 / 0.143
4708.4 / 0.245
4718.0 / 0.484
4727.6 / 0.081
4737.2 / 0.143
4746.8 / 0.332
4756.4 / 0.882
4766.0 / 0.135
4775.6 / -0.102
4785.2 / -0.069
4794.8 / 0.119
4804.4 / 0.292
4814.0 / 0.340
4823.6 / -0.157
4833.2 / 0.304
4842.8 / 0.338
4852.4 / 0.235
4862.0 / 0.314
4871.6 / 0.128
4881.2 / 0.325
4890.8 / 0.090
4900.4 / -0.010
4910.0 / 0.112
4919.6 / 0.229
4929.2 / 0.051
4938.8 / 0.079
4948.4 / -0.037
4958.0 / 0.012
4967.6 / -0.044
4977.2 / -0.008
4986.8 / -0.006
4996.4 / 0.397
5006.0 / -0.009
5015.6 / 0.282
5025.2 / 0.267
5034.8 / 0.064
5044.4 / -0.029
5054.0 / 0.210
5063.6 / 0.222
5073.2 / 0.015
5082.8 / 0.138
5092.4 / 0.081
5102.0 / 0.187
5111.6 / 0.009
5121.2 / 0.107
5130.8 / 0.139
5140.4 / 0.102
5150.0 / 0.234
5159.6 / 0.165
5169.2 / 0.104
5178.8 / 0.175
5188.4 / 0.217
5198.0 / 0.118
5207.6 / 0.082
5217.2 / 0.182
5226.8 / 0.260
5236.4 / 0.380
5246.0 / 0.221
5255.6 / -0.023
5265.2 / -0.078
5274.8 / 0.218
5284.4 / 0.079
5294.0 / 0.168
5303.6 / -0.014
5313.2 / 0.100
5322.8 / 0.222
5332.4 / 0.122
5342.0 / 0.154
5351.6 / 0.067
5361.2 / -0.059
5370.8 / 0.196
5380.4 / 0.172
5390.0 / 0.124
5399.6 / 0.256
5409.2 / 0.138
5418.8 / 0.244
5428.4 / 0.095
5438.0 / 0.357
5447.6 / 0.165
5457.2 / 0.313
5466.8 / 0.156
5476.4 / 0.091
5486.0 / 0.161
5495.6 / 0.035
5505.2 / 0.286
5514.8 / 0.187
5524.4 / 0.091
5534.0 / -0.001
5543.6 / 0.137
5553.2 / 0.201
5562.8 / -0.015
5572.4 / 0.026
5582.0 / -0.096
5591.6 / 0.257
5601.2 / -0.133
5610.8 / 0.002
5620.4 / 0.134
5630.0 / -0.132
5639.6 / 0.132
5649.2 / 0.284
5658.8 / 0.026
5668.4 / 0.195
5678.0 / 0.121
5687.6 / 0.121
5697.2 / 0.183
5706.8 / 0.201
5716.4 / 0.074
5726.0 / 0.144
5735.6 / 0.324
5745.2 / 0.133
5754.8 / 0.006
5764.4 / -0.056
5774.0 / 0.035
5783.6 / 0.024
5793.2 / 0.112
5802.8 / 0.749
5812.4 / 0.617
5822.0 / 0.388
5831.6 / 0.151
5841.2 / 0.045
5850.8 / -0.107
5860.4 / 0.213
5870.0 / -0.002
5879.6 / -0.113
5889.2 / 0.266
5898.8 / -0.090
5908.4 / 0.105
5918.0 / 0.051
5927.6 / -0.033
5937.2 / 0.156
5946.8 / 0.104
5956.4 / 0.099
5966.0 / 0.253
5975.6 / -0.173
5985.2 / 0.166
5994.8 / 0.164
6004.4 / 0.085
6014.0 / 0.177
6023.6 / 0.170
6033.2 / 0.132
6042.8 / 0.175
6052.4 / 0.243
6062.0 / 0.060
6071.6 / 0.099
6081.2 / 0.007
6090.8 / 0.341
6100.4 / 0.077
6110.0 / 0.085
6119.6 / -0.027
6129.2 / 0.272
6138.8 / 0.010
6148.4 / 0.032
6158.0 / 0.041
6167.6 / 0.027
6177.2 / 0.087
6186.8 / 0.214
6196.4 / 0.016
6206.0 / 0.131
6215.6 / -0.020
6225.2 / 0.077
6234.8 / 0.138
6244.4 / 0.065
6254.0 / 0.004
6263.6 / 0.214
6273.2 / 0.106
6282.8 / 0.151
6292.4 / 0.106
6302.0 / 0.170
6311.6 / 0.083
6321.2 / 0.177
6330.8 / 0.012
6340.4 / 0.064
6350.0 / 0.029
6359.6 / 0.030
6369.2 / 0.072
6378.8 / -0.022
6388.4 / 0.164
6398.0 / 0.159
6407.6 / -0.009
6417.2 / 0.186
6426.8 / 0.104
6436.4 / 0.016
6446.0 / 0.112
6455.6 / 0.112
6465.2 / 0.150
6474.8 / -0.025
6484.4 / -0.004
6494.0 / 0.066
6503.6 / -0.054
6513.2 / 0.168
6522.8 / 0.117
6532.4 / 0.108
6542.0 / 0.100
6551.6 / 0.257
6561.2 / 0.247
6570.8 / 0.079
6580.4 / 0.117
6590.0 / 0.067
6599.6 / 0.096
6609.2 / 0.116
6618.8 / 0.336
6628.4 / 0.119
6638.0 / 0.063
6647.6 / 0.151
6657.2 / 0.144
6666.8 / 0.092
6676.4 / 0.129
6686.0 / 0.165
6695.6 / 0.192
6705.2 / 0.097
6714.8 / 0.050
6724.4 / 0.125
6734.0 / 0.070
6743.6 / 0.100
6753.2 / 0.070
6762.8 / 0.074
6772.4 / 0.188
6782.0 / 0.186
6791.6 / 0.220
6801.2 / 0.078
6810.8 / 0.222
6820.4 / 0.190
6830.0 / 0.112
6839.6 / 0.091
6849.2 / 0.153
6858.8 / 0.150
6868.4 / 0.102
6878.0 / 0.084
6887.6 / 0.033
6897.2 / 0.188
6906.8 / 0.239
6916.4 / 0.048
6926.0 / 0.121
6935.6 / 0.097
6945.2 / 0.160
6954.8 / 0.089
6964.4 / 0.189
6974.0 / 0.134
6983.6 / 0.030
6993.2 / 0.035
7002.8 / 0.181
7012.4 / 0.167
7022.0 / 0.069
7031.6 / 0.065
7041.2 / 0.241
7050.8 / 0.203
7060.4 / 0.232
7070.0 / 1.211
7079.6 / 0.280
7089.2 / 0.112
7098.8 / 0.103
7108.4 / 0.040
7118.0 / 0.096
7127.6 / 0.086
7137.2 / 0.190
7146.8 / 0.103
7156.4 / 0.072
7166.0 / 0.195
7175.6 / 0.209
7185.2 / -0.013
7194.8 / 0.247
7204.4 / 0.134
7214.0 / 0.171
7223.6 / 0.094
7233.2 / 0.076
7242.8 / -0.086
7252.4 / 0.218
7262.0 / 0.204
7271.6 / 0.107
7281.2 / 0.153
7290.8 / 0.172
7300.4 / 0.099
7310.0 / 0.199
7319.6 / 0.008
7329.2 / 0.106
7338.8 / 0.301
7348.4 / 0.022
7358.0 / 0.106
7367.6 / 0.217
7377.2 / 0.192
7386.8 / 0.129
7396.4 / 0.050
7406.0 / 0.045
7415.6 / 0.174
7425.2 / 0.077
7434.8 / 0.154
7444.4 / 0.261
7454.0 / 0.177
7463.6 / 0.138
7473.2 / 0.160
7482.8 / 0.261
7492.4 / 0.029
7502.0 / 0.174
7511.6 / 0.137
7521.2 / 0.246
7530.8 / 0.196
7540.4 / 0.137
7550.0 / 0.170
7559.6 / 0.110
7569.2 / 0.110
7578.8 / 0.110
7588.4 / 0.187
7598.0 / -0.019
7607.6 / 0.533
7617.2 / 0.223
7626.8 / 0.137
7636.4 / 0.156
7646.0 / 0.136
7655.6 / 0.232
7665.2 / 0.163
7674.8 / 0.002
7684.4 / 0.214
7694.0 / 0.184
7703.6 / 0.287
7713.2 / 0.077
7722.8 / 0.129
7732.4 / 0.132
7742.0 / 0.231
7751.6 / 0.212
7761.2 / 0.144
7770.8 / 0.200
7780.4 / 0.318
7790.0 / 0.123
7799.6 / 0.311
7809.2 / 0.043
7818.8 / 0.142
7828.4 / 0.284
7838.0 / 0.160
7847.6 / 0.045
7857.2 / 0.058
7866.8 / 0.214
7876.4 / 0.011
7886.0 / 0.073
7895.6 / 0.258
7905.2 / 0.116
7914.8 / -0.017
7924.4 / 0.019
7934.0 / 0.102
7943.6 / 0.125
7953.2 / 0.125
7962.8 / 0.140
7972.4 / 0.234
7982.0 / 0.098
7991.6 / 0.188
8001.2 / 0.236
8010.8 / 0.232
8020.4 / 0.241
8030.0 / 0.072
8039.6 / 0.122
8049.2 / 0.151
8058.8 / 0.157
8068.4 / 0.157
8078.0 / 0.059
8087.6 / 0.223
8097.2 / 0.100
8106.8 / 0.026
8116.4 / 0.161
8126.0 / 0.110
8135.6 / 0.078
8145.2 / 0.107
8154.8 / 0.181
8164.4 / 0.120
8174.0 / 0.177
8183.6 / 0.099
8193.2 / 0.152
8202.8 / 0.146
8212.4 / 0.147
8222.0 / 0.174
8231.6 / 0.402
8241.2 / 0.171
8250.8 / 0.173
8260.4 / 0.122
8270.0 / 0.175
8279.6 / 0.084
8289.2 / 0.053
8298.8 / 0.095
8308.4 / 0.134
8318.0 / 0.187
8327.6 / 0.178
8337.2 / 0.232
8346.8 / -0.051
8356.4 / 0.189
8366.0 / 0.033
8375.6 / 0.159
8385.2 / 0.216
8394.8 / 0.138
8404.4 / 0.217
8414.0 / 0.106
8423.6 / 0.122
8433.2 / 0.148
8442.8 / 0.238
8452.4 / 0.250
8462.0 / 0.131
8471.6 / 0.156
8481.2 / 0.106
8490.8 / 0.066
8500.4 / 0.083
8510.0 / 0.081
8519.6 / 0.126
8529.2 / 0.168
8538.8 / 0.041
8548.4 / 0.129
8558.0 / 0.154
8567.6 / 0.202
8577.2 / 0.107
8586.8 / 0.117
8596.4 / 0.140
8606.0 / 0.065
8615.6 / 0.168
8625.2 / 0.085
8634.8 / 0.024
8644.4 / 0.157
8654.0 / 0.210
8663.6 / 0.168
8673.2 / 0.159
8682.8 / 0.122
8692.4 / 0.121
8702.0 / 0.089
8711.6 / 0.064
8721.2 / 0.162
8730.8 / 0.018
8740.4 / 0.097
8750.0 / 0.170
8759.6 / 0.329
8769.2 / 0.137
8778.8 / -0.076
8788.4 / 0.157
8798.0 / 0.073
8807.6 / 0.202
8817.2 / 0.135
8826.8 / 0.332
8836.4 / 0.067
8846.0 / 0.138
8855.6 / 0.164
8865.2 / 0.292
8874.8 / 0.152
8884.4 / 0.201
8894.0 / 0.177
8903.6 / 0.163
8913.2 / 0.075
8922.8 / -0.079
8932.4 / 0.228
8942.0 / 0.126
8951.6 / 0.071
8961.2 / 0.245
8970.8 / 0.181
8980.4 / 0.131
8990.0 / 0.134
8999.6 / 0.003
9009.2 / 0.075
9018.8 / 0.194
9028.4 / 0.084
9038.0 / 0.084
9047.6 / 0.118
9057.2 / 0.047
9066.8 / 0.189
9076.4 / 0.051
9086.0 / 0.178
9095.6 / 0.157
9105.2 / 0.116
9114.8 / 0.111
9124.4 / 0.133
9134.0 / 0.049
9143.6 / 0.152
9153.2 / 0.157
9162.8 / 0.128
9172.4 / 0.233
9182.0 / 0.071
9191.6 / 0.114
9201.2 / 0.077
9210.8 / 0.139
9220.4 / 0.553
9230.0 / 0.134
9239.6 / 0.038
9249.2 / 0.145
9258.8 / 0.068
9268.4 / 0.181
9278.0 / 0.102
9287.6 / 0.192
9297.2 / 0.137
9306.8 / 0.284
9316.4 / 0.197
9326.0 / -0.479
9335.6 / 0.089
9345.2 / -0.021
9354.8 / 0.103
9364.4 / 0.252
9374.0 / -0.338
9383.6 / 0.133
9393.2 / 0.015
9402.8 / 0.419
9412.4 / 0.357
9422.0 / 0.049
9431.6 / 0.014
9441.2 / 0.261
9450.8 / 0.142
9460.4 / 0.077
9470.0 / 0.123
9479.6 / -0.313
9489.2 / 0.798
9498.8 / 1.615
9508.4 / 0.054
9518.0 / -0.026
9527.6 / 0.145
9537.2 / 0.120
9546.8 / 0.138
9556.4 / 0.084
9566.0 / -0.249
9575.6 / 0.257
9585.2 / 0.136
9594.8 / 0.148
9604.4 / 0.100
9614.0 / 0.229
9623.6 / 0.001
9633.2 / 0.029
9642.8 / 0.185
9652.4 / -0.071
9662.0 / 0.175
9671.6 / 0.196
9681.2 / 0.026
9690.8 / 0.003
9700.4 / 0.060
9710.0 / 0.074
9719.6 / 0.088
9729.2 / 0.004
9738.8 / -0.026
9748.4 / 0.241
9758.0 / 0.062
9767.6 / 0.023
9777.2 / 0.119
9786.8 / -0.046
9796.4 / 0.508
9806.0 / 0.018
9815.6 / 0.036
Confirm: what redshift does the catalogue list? 0.897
